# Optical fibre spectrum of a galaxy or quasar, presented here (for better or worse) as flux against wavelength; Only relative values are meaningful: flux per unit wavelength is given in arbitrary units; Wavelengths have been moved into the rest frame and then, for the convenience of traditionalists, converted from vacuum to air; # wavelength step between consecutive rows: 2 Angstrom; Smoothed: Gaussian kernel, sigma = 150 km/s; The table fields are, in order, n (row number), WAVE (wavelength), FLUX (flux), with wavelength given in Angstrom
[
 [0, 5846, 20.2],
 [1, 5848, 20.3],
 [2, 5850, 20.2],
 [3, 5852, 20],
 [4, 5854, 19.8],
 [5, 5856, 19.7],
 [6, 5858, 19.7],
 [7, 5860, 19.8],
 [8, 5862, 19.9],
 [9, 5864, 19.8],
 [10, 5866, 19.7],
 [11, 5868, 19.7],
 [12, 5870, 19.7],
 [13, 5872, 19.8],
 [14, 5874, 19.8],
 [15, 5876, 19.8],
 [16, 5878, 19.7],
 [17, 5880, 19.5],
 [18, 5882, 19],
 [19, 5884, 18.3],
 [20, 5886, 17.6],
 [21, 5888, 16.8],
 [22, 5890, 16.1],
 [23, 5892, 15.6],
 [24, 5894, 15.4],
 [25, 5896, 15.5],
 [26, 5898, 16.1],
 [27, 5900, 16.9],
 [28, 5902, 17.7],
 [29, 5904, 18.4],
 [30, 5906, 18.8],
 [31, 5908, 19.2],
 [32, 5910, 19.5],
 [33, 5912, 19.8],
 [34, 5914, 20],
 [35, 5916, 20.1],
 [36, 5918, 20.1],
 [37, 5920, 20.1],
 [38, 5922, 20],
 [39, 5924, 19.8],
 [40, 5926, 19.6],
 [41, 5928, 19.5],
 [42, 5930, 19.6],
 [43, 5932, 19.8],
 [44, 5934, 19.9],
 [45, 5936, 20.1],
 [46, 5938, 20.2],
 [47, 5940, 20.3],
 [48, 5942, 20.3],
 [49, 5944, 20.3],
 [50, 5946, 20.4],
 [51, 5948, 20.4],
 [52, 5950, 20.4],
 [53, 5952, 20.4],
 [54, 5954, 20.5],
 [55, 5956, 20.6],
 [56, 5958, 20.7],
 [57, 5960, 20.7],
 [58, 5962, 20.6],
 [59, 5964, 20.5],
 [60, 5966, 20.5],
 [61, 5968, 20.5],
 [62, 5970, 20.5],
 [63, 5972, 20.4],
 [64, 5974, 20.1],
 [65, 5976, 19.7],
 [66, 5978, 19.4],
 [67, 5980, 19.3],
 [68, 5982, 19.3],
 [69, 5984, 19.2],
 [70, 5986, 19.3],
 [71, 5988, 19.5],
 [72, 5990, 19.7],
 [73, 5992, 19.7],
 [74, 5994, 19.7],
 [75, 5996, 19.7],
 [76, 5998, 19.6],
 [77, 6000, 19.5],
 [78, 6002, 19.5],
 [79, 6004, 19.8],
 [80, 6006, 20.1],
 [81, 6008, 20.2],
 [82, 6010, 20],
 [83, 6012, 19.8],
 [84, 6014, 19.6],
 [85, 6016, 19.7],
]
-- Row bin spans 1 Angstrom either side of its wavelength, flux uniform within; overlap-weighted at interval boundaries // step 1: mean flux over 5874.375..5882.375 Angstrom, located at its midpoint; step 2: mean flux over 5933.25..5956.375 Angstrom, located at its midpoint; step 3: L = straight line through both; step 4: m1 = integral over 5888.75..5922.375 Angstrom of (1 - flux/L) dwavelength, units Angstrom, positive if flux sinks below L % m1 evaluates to 2.9 Angstrom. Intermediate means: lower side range 19.6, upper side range 20.3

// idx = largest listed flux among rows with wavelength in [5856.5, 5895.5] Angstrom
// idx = 19.9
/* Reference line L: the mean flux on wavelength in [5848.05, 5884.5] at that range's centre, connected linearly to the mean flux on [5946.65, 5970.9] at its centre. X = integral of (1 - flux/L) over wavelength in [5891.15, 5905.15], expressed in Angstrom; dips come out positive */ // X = 2.4 Angstrom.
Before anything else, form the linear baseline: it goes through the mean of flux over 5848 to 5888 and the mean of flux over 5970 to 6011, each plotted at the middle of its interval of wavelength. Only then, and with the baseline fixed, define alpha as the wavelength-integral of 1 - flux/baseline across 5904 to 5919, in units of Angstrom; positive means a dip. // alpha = 0.0 Angstrom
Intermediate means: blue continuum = 19.5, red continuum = 19.7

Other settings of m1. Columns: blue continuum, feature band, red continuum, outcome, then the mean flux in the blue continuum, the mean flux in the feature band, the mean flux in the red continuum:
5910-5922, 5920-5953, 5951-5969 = 0.3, 20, 20.1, 20.6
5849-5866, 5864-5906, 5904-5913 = 3.0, 19.9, 18.1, 19.2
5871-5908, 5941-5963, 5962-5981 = -1.0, 17.9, 20.5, 20.1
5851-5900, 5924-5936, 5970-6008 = -0.4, 18.6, 19.7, 19.7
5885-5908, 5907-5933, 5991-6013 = -3.3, 16.9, 19.8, 19.8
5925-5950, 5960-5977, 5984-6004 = -0.5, 20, 20.4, 19.6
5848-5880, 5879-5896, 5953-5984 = 2.3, 19.8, 17.2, 20.2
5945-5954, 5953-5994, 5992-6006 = 0.1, 20.4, 20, 19.7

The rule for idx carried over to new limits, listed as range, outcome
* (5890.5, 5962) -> 20.7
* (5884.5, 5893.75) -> 17.6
